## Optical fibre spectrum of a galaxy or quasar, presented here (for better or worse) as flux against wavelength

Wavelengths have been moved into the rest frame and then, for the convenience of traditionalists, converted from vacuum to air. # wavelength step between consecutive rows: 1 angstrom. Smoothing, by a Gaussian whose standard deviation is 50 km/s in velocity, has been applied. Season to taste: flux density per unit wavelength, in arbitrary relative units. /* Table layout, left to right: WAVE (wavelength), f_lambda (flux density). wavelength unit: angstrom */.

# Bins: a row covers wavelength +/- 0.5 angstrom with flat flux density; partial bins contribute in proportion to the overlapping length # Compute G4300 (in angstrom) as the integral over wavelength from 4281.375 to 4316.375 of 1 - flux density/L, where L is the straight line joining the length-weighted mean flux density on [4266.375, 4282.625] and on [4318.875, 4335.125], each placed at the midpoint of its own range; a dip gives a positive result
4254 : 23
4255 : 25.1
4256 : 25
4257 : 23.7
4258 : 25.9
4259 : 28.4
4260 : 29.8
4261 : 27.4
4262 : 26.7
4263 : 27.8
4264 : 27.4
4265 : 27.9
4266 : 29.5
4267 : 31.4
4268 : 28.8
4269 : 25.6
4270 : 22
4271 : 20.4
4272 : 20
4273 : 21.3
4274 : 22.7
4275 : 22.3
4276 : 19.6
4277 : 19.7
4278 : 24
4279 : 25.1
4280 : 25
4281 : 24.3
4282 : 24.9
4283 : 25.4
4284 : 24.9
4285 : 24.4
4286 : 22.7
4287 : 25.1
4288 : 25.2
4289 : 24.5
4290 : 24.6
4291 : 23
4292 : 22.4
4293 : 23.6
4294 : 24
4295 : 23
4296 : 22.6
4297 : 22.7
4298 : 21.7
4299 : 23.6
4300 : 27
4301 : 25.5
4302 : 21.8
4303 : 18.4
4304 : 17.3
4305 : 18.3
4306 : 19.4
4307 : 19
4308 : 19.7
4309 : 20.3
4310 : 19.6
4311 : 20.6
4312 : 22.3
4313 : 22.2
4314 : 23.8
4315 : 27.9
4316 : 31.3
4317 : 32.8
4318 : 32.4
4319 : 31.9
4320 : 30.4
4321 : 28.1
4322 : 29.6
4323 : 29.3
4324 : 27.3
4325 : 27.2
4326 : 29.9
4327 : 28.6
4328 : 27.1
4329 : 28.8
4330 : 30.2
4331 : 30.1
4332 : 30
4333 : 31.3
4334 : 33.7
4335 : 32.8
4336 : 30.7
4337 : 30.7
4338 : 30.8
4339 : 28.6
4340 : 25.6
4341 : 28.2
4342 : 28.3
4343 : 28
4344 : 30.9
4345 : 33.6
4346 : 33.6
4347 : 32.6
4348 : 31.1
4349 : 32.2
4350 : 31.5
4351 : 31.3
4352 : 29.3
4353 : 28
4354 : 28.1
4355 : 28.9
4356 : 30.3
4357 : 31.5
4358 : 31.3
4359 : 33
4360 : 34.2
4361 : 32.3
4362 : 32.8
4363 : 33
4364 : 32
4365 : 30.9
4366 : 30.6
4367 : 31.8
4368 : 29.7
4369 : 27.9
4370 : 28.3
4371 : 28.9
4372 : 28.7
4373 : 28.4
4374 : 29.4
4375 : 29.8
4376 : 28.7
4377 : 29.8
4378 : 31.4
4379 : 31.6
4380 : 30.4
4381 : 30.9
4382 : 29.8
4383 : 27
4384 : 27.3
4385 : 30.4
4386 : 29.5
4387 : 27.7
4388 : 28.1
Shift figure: 4.6 angstrom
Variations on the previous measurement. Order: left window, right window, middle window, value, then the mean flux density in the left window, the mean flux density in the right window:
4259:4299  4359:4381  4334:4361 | -1.5 angstrom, 24.5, 30.6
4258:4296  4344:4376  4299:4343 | 2.1 angstrom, 24.7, 30.8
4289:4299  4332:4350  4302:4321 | 1.7 angstrom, 23.2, 30.7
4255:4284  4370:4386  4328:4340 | -1.2 angstrom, 25.1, 29.5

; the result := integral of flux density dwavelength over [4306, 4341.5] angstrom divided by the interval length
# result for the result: 27.7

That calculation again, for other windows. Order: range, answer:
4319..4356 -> 29.9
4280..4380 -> 27.6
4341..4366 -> 31.1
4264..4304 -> 23.8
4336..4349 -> 30.3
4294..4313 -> 21.4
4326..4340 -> 30.1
